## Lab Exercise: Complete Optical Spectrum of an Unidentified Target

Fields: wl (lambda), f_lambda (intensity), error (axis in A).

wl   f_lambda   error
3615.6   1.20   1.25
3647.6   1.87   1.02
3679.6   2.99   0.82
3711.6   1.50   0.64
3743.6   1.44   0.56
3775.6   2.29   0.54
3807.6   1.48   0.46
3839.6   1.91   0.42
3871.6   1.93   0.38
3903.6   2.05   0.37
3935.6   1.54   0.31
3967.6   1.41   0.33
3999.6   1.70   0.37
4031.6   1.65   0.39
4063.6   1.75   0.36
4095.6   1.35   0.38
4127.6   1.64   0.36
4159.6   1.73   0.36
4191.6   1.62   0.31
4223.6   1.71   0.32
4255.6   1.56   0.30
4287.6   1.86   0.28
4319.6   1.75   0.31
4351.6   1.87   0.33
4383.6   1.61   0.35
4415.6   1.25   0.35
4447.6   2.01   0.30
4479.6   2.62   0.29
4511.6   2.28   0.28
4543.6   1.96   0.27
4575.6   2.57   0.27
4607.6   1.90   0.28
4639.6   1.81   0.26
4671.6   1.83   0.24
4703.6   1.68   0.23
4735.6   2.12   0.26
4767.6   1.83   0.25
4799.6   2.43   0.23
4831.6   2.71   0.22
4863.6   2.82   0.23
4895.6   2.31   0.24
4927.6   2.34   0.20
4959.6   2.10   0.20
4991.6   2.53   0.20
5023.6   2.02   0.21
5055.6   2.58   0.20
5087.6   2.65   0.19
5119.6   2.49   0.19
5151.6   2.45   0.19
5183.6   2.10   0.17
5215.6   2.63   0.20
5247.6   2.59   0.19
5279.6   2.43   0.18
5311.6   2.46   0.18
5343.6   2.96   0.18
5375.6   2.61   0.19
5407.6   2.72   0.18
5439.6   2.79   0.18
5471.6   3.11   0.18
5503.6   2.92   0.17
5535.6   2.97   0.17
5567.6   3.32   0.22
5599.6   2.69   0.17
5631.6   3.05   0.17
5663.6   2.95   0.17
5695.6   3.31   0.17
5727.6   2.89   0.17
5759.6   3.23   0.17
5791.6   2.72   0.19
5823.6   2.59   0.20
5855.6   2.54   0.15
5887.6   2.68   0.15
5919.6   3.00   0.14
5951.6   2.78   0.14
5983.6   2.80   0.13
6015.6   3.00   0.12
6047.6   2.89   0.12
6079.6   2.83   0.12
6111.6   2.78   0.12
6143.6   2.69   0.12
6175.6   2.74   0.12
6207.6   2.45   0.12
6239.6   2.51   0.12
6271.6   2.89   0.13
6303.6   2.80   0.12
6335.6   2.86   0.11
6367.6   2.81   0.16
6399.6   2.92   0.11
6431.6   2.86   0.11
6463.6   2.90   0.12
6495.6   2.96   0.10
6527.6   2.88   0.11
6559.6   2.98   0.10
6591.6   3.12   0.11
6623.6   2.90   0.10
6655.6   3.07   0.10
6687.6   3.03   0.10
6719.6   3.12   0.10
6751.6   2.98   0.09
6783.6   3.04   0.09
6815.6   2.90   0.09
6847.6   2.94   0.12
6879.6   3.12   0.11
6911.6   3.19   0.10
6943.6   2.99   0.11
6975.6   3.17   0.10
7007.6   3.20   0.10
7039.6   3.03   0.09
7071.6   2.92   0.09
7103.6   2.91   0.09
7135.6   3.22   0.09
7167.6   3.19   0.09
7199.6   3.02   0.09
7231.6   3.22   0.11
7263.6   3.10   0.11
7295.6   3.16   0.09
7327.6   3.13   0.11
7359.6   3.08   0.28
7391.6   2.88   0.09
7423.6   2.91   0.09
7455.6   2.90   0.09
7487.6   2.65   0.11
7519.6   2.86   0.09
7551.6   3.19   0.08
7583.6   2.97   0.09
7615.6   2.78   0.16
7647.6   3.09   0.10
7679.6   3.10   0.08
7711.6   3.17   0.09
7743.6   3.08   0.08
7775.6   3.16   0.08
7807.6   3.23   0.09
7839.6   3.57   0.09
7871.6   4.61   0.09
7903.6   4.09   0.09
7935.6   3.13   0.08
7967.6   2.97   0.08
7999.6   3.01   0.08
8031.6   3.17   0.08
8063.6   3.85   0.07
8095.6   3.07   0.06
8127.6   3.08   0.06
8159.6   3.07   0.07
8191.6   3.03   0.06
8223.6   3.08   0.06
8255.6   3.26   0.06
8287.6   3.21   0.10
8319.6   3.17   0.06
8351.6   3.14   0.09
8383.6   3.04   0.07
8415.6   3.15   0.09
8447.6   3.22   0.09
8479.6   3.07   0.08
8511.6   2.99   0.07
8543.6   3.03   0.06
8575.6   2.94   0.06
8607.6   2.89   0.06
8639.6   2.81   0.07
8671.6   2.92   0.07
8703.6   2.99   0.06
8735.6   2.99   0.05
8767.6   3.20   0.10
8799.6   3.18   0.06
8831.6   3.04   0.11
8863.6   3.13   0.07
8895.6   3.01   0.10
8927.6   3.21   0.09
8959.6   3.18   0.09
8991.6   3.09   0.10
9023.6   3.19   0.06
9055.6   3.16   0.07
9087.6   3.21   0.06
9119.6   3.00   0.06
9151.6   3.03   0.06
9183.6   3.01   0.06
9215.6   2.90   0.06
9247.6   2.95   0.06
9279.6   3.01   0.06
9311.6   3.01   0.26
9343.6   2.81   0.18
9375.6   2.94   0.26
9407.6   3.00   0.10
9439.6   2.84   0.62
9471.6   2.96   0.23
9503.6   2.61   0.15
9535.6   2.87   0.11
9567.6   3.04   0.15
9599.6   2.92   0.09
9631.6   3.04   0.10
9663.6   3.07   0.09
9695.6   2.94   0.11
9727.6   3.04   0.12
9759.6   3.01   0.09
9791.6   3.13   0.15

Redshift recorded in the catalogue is 0.199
